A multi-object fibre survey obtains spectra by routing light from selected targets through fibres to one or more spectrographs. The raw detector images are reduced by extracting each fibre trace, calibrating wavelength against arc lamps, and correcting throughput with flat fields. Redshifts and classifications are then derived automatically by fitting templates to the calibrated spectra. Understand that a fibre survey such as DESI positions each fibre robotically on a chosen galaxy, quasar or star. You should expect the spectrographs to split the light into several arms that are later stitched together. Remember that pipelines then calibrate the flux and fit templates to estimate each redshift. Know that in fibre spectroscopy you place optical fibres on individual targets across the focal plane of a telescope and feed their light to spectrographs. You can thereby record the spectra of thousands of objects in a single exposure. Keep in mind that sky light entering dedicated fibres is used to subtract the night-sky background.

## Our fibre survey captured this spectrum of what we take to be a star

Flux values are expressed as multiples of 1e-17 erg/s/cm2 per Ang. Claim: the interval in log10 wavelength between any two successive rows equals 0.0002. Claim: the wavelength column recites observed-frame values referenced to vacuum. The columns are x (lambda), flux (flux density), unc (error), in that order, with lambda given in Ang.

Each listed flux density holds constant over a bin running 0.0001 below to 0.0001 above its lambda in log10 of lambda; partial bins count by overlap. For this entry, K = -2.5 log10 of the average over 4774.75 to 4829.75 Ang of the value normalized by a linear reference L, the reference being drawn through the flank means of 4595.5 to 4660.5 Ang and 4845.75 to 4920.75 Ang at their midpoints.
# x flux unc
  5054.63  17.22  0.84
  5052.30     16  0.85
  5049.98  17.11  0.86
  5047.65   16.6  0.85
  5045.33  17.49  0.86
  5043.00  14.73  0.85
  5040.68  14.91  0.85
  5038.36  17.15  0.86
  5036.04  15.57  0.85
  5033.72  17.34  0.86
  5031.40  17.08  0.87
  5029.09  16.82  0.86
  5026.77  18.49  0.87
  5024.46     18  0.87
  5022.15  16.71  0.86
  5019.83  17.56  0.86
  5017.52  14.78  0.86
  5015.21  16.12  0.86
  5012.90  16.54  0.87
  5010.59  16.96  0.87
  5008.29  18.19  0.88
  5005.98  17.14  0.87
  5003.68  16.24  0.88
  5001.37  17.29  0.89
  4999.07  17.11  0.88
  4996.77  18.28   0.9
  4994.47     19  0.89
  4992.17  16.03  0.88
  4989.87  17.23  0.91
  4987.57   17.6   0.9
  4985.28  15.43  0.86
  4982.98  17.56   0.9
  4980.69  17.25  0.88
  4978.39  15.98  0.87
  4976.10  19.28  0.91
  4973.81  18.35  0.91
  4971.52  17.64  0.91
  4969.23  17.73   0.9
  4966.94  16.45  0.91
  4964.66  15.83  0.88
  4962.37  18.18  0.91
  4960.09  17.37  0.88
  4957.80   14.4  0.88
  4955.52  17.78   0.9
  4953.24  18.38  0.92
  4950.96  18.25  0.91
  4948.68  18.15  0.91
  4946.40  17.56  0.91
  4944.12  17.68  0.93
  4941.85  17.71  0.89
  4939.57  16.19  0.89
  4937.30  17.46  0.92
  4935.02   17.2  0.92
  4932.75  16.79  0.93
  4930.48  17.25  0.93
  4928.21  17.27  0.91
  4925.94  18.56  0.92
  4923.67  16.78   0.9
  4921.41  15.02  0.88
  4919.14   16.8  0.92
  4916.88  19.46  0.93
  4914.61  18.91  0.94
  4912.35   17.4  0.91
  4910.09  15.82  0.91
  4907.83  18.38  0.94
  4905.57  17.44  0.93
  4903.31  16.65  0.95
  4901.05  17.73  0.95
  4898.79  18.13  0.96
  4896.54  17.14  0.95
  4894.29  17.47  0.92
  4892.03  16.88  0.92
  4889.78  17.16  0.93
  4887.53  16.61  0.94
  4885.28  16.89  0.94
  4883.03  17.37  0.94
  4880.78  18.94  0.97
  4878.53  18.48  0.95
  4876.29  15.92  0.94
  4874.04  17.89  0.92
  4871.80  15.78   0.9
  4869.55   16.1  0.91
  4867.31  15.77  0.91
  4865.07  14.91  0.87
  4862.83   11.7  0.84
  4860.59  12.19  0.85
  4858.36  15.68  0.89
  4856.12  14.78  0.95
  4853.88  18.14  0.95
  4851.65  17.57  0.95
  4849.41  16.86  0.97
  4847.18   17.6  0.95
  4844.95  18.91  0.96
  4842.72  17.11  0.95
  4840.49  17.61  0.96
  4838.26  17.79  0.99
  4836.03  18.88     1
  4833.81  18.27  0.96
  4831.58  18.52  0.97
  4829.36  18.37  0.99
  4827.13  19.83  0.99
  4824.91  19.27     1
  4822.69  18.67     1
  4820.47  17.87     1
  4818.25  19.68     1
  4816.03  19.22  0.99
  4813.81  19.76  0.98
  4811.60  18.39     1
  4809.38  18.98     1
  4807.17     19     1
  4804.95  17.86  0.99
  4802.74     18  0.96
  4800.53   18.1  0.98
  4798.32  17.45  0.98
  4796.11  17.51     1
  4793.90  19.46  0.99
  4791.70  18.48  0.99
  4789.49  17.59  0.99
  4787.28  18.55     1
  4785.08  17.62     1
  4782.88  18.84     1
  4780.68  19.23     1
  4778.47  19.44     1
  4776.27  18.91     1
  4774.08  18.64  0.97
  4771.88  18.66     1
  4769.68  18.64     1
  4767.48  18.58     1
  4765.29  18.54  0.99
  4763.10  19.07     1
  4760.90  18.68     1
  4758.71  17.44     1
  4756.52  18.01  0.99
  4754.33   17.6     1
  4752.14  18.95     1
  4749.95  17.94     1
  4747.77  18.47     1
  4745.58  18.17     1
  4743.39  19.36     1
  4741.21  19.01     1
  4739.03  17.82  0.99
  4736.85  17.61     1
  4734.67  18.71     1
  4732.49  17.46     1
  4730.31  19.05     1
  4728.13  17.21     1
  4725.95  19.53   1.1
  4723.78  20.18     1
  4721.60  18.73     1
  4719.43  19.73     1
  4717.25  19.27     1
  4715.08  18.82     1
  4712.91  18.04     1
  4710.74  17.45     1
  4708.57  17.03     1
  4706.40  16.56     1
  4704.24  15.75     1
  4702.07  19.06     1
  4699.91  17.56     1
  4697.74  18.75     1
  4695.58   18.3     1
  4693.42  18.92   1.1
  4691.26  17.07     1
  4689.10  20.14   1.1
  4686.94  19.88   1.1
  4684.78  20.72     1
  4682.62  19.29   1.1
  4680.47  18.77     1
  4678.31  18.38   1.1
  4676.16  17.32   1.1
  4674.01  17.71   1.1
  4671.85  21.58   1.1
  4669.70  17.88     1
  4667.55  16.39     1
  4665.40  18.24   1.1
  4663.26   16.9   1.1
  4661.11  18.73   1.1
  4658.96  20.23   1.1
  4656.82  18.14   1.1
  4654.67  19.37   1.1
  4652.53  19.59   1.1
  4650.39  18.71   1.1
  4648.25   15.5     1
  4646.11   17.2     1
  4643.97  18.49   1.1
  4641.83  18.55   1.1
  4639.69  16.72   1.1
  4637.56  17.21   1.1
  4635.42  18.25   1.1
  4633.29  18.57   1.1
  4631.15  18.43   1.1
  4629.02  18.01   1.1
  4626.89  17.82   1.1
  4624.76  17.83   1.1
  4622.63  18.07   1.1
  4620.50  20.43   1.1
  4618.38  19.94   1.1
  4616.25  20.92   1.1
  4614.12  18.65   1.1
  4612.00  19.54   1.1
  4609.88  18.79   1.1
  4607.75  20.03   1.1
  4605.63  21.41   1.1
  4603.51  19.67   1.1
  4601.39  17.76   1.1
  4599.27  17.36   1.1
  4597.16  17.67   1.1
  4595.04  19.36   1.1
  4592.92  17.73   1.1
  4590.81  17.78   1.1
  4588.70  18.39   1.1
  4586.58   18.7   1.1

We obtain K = -0.08 mag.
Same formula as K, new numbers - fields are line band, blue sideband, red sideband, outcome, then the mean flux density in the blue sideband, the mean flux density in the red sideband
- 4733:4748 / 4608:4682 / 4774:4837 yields 0.01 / 18.5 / 18.6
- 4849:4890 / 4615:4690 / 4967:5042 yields 0.09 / 18.6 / 17.1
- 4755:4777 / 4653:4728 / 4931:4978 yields -0.02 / 18.5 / 17.4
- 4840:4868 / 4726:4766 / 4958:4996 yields 0.11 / 18.3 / 17.2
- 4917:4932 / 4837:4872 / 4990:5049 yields -0.04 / 16.2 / 16.9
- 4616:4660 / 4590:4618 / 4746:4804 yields 0.03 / 19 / 18.4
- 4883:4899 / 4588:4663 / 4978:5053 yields 0.02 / 18.6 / 16.9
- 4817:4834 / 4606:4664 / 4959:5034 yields -0.06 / 18.6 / 17.2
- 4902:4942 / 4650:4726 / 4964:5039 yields 0.01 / 18.6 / 17.1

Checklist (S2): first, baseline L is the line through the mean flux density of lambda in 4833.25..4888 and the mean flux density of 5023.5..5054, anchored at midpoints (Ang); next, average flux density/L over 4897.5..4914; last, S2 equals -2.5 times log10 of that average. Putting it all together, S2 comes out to -0.05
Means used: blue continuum 16.7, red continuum 16.7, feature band 17.4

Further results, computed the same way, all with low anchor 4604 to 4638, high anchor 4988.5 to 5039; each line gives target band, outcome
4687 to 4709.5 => 0.04 mag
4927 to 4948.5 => 0.01 mag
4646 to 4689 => 0.01 mag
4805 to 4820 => -0.05 mag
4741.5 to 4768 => 0.00 mag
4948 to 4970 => 0.01 mag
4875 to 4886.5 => 0.01 mag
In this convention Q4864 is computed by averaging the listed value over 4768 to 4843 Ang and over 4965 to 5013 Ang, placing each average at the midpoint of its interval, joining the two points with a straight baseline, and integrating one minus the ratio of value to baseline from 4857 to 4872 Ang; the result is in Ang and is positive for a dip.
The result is 3.0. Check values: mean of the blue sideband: 18.5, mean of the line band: 14.5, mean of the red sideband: 17.3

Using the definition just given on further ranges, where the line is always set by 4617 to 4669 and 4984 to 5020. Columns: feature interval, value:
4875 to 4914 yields 0.0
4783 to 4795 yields -0.5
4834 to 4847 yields -0.4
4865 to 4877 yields 0.9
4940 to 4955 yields -0.6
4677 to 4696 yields -1.0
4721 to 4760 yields -1.1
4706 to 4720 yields -0.1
